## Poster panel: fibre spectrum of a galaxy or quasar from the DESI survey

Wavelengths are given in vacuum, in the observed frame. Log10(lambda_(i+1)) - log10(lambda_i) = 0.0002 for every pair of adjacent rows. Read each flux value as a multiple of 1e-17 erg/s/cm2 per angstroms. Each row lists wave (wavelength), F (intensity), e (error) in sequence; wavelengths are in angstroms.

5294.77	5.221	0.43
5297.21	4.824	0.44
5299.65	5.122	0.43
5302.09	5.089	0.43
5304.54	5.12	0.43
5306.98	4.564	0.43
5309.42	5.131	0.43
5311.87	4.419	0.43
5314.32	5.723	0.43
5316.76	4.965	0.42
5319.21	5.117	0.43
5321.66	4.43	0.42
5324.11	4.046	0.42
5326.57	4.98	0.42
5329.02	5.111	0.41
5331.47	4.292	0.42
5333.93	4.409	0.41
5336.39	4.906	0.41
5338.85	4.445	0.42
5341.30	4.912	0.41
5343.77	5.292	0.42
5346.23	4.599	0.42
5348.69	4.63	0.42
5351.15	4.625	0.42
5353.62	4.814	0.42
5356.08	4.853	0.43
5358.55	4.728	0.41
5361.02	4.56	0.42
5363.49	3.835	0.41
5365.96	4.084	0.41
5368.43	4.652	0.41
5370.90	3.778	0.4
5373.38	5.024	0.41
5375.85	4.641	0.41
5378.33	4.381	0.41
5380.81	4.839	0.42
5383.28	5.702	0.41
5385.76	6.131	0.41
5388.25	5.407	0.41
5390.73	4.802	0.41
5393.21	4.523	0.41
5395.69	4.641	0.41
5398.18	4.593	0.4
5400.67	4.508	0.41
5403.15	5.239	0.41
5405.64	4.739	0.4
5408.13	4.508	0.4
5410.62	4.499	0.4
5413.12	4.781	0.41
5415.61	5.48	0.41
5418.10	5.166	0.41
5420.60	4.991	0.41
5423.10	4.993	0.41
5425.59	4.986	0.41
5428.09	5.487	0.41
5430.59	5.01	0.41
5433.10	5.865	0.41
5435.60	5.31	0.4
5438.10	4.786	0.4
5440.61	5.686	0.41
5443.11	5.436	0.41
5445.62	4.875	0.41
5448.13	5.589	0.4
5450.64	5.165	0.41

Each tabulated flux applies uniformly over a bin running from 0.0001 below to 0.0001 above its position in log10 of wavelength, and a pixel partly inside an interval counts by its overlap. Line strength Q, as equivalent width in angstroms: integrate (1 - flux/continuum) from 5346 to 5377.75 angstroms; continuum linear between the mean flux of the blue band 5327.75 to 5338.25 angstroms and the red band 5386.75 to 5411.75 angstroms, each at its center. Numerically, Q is 1.3 angstroms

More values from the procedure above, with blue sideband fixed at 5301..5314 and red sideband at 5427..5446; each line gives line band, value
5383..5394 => -0.3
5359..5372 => 2.2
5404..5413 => 1.0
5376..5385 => 0.3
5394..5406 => 1.1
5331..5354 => 1.5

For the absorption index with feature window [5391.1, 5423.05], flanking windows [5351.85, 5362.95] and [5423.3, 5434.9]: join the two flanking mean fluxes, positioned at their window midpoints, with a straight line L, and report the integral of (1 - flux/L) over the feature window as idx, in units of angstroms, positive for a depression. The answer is 1.9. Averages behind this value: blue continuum 4.67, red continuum 5.31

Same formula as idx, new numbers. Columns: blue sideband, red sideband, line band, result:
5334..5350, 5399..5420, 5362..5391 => 0.3 angstroms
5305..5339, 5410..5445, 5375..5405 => 0.5 angstroms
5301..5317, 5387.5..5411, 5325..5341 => 0.8 angstroms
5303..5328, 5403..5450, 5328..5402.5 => 3.7 angstroms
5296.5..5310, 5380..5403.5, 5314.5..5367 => 3.4 angstroms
